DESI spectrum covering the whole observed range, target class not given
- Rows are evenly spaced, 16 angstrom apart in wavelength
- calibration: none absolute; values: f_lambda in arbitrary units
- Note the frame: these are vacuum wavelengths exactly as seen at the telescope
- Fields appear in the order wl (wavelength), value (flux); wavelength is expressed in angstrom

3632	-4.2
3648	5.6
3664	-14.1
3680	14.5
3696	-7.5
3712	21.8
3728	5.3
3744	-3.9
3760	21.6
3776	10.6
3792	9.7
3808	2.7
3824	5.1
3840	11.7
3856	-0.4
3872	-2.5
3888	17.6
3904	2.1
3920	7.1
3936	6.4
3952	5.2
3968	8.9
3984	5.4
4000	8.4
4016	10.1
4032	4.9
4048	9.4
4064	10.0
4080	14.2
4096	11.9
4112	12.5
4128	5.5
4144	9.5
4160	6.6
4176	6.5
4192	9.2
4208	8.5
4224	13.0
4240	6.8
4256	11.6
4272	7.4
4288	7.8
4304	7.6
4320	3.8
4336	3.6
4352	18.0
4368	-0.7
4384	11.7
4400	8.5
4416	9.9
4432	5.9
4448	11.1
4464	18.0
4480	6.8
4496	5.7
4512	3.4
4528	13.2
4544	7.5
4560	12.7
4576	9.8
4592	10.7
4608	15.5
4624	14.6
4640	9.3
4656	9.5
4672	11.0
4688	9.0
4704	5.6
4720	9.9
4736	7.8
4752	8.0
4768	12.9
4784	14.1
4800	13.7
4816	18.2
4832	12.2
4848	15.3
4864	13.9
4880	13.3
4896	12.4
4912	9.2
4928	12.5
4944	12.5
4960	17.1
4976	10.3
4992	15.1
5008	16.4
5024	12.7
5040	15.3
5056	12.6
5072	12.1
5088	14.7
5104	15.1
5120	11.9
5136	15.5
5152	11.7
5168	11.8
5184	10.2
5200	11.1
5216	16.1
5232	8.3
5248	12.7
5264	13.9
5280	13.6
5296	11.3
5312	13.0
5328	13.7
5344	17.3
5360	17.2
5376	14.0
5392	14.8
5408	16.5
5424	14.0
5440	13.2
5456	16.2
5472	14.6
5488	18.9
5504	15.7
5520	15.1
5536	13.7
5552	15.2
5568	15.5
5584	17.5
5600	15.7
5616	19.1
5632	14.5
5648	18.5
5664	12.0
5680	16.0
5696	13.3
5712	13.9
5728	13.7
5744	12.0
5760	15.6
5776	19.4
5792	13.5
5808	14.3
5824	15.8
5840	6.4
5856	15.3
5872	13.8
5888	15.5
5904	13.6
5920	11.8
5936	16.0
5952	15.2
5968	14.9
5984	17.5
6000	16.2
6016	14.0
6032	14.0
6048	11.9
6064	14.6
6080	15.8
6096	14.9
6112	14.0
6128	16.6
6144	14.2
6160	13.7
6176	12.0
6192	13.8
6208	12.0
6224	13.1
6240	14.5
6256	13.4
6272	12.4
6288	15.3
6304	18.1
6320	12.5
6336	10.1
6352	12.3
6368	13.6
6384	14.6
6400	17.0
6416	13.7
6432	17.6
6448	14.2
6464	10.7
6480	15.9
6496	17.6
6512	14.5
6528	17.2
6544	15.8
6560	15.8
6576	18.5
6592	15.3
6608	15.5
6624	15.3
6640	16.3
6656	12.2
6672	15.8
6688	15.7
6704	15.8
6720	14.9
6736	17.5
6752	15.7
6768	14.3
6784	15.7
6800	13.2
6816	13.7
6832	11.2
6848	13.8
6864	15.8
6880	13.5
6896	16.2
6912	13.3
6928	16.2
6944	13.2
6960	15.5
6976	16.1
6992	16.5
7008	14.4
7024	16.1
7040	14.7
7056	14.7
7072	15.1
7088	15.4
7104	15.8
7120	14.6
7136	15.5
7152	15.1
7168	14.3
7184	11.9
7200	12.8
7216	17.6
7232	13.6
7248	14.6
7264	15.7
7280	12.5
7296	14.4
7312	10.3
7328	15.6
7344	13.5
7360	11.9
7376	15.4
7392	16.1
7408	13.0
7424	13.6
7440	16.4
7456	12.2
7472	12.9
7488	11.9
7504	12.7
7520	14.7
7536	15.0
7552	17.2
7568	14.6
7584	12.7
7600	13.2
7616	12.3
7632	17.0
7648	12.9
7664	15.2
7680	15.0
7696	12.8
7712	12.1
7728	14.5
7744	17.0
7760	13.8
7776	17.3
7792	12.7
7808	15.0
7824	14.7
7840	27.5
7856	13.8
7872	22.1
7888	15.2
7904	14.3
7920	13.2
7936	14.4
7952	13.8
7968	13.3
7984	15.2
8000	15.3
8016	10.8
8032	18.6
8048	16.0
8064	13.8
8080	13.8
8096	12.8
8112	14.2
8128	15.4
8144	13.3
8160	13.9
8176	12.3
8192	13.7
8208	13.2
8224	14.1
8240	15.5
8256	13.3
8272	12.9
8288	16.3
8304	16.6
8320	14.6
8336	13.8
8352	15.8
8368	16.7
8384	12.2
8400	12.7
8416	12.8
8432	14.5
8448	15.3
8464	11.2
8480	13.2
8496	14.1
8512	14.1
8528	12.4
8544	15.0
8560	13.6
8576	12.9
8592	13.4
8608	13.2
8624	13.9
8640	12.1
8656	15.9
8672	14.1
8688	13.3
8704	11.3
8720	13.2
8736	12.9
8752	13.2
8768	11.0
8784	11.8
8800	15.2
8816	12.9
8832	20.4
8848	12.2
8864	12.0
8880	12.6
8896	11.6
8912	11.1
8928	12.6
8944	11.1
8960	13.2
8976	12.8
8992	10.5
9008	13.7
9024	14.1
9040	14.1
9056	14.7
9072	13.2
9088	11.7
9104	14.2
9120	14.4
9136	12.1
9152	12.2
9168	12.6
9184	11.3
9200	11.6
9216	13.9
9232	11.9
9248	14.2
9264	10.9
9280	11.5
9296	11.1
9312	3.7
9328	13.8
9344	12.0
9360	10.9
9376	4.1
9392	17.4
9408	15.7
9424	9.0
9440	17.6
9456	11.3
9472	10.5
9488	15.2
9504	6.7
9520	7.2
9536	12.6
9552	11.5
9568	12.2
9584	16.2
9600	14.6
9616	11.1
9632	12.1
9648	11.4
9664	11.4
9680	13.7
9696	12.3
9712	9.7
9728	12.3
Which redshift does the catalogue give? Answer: 0.20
